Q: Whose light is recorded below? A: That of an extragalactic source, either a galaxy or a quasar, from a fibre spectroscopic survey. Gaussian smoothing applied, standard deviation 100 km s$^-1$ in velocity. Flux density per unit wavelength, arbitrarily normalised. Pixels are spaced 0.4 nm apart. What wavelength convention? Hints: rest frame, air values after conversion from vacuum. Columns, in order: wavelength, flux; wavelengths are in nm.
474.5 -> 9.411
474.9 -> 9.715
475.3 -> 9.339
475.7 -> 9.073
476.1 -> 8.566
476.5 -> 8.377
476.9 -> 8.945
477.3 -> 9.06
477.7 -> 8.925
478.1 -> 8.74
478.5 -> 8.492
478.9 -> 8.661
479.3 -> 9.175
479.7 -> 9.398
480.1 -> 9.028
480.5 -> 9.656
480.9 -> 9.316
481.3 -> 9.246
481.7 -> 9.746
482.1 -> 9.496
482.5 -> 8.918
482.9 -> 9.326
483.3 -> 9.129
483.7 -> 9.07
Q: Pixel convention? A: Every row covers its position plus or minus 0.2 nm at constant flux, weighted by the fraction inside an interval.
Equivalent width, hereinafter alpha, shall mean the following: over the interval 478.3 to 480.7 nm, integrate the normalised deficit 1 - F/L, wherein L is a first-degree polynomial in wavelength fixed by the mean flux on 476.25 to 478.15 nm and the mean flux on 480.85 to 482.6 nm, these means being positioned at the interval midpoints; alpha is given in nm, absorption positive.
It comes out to 0.008 nm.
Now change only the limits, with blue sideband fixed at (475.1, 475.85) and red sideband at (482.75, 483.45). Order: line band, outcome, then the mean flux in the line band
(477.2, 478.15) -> 0.03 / 8.92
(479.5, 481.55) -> -0.03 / 9.34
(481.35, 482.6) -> -0.02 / 9.41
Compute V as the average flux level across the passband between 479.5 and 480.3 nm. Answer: 9.21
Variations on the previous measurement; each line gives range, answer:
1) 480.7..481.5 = 9.28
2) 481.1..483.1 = 9.35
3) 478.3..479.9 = 8.93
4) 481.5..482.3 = 9.62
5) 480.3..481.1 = 9.49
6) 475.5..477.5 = 8.8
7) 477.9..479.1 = 8.63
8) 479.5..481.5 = 9.33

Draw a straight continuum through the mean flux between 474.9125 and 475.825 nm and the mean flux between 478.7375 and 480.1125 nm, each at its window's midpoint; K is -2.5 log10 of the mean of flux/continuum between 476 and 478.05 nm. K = 0.05 mag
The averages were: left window 9.32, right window 9.08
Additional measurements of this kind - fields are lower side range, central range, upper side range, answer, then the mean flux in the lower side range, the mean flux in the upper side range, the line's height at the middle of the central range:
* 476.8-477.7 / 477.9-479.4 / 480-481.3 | 0.048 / 8.99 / 9.34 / 9.14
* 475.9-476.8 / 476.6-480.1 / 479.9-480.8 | 0.002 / 8.52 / 9.34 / 8.93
